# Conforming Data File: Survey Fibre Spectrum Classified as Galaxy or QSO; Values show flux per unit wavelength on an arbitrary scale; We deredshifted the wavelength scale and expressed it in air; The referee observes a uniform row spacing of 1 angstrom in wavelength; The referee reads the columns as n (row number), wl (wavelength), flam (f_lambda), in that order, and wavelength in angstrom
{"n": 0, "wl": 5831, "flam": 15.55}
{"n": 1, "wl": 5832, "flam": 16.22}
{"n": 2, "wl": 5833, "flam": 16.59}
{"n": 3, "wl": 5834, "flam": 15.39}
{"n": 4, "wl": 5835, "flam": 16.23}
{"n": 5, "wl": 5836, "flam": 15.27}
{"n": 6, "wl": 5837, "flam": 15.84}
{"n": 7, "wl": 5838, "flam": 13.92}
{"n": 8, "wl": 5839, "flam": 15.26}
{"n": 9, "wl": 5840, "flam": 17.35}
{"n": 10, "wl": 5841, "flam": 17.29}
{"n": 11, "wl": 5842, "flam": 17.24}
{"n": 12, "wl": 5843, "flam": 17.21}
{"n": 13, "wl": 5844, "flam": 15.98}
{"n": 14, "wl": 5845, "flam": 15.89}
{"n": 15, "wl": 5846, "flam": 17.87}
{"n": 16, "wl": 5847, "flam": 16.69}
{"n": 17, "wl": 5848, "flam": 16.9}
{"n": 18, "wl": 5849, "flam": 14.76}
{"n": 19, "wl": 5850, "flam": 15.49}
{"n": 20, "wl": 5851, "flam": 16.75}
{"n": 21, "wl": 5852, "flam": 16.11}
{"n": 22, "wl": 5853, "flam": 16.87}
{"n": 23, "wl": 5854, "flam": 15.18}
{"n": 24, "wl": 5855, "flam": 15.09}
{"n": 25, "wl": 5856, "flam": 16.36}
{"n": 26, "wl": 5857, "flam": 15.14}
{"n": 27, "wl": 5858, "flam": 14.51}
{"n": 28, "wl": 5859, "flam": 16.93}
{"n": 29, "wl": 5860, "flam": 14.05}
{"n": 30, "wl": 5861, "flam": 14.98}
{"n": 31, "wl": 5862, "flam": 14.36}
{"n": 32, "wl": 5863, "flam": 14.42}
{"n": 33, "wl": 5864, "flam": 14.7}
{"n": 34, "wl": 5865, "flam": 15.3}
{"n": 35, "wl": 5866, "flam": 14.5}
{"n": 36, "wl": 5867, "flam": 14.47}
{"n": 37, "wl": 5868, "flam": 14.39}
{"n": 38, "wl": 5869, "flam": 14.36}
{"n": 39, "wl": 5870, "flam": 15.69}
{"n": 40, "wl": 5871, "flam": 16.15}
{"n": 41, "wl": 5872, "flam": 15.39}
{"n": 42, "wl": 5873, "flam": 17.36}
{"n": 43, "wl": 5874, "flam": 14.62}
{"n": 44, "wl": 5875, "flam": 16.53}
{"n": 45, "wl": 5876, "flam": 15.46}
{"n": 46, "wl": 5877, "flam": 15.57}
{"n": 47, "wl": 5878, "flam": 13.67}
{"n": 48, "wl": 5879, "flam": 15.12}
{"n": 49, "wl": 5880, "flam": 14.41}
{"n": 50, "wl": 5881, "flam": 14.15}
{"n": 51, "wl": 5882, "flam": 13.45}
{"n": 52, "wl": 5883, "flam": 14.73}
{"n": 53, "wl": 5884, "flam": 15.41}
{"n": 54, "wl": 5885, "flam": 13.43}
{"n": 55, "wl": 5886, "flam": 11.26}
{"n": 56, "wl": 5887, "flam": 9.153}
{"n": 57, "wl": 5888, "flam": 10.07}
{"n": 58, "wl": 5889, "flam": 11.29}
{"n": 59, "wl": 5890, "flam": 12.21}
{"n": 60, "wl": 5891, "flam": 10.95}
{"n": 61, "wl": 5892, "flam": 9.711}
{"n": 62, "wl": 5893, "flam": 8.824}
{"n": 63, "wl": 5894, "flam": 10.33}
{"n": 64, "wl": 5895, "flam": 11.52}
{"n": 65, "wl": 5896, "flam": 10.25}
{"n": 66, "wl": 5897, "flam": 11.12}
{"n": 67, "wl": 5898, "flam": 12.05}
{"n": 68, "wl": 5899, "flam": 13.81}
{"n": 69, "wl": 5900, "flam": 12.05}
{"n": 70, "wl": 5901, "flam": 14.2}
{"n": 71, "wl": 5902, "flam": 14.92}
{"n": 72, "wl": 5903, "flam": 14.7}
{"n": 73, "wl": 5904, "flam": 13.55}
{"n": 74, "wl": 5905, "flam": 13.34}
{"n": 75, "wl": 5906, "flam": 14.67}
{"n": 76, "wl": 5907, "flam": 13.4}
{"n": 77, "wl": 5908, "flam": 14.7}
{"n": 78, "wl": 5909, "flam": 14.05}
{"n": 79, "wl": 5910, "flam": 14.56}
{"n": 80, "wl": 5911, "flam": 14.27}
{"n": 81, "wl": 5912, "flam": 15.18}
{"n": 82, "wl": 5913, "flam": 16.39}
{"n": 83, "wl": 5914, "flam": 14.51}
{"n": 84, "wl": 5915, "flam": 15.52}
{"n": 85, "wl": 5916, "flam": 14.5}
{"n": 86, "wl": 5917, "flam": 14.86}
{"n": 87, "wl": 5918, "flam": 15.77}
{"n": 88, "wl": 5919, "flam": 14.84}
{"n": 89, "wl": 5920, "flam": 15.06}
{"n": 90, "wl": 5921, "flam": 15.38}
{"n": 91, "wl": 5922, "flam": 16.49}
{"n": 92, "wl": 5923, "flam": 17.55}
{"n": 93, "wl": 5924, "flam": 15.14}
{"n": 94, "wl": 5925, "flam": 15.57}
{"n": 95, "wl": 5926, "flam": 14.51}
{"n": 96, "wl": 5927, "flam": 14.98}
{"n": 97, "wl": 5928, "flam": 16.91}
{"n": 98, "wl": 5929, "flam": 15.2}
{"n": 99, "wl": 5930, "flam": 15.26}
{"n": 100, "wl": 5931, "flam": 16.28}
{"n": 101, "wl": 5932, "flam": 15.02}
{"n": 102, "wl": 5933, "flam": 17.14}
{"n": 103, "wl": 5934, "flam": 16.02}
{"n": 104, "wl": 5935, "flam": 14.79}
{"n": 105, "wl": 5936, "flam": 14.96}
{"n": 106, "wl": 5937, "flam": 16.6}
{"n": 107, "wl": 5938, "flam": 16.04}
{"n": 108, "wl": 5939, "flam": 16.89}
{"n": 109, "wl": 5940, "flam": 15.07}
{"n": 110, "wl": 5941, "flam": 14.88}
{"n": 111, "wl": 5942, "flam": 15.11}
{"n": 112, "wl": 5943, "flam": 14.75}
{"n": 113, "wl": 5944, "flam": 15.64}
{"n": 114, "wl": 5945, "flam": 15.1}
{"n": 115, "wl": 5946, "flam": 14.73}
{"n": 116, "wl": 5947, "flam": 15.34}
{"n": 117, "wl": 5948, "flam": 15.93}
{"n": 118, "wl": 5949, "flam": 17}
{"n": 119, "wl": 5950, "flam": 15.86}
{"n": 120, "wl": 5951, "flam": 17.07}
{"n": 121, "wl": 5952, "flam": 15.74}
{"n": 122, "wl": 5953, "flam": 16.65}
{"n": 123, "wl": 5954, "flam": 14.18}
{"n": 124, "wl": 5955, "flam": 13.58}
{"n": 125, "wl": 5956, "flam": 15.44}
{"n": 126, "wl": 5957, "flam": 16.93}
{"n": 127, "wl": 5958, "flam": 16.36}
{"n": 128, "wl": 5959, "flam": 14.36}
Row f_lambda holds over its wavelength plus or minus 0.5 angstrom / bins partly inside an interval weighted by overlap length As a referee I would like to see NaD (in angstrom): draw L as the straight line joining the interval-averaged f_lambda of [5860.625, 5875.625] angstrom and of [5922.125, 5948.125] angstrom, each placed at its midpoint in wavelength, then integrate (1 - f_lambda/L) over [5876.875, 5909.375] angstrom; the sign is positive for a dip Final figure 5.4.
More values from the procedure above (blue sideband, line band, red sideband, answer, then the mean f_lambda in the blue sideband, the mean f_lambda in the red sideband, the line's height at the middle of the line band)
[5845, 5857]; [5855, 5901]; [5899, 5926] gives 5.6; 16.1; 14.8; 15.5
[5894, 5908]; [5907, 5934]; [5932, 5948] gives -2.0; 13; 15.5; 14.3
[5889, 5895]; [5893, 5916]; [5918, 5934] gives -1.9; 10.6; 15.7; 12.5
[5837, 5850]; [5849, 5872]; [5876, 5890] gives -0.4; 16.3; 13.3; 15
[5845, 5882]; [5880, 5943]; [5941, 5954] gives 5.8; 15.4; 15.6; 15.5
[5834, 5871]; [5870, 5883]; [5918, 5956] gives 0.4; 15.7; 15.6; 15.6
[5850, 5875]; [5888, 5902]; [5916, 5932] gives 3.6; 15.3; 15.5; 15.4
